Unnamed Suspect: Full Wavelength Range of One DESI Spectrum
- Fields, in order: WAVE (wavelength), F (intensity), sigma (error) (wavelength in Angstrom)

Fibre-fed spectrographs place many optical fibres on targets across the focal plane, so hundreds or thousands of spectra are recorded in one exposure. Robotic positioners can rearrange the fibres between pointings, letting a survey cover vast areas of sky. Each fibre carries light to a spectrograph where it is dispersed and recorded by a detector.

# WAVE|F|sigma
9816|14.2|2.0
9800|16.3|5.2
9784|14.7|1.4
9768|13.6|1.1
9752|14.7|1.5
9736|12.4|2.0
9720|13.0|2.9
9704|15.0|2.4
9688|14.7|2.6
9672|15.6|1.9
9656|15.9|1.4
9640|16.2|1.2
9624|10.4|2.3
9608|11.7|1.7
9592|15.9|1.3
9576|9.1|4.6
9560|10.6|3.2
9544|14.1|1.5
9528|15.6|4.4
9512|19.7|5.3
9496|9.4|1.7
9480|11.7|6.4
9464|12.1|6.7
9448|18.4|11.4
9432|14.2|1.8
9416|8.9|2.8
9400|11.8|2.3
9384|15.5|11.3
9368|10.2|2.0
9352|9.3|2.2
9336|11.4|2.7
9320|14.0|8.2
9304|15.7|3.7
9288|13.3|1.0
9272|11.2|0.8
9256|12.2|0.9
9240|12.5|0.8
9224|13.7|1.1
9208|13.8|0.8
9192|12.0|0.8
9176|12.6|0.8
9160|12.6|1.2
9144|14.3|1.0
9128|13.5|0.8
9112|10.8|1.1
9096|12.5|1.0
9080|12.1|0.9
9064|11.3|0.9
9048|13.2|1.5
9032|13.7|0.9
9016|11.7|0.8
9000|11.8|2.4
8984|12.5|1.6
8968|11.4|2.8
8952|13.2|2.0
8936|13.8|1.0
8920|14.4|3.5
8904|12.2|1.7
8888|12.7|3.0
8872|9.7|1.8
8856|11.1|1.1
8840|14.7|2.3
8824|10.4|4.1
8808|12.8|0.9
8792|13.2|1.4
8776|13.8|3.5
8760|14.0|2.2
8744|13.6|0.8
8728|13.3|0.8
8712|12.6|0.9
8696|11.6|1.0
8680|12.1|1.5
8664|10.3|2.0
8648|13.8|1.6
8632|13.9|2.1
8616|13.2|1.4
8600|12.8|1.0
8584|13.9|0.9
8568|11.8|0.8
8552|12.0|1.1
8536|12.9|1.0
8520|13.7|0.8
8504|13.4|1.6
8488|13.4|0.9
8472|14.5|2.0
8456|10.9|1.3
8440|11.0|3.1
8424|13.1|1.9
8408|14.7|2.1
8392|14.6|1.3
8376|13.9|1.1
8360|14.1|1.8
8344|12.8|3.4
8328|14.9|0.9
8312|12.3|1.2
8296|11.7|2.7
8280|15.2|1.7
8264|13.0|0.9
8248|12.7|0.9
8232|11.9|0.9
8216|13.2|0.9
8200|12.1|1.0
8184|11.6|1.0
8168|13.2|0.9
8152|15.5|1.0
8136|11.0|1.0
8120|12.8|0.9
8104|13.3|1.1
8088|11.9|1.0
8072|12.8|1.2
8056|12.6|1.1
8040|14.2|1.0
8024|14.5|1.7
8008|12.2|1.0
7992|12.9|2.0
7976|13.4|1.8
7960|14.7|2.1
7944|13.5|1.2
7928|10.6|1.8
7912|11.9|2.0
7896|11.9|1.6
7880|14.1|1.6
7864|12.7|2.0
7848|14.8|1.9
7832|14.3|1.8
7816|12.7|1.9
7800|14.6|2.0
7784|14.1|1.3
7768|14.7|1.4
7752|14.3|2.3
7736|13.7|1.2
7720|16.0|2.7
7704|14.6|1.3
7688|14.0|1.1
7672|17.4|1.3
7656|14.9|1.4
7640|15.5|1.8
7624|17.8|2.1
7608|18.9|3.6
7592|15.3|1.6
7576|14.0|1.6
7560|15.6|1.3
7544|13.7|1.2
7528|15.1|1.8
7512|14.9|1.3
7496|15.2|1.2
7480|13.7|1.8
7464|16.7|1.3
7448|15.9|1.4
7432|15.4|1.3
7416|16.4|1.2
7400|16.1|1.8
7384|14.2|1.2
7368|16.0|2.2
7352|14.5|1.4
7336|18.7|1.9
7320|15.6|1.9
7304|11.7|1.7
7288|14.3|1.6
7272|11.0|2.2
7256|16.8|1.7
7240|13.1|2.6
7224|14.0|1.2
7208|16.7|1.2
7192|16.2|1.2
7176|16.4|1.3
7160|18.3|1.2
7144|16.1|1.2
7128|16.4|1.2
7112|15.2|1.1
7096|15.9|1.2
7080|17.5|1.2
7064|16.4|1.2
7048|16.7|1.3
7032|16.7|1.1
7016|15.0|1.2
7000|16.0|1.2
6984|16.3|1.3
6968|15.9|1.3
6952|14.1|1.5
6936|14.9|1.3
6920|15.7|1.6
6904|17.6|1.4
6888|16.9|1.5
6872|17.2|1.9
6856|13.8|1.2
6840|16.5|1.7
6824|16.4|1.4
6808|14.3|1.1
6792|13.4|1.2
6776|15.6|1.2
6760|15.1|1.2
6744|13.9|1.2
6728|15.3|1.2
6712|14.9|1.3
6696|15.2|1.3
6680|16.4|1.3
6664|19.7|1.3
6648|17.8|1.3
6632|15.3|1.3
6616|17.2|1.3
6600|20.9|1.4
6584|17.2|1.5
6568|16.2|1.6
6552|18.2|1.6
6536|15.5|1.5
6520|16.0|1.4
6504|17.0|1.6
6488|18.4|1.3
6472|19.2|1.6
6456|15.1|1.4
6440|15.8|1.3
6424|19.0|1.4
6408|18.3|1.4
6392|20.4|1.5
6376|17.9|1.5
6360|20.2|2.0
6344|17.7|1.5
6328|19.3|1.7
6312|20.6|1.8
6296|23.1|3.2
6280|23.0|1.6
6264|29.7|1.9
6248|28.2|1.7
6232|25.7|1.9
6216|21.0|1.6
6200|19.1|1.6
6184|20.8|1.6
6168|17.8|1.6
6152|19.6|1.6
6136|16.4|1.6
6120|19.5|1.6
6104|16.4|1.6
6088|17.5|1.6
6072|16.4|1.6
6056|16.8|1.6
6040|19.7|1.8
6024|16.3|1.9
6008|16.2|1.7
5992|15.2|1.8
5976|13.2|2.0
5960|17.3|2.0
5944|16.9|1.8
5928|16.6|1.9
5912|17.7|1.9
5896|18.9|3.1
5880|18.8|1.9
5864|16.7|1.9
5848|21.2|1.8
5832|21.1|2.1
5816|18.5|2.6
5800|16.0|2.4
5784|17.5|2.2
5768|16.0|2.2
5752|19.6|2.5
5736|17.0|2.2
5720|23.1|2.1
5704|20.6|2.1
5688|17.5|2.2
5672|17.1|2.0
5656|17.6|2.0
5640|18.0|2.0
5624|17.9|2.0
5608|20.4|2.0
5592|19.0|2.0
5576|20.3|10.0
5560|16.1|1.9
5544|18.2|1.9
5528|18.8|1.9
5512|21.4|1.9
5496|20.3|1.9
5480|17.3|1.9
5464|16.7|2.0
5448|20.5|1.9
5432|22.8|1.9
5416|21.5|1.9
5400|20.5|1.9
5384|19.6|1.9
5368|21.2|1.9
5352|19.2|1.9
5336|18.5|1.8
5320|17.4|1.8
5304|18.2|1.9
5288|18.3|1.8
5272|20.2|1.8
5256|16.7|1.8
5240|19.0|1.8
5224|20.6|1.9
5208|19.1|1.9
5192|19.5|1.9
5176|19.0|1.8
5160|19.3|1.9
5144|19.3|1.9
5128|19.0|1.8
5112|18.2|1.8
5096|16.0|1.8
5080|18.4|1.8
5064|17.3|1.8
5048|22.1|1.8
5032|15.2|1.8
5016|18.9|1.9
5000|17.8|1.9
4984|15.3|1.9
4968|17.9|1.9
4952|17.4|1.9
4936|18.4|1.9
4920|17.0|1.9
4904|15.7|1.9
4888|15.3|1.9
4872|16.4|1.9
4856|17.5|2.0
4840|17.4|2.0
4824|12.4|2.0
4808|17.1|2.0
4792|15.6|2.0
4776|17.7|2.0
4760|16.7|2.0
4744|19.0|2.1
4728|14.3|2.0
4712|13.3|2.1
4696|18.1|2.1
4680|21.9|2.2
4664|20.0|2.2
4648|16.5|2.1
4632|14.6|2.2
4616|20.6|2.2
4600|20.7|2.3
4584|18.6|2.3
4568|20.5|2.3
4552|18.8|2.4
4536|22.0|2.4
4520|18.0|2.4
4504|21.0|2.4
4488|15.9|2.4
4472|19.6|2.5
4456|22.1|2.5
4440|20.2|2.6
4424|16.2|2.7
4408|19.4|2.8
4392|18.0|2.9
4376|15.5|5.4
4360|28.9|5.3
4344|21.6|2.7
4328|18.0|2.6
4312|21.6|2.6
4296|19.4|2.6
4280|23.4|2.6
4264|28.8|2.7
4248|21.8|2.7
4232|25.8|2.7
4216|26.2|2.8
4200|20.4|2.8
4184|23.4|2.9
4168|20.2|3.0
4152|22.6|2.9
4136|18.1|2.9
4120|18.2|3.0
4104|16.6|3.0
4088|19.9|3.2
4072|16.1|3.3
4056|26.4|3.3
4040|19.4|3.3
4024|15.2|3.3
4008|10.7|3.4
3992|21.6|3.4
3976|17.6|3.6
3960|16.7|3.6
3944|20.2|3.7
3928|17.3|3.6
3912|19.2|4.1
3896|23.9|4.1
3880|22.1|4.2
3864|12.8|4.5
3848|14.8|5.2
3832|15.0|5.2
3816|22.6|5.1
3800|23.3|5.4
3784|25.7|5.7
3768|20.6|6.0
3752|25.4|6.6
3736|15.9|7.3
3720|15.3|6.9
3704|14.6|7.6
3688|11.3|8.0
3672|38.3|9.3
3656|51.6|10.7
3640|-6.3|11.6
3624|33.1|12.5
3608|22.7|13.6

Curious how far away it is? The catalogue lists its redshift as 1.23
